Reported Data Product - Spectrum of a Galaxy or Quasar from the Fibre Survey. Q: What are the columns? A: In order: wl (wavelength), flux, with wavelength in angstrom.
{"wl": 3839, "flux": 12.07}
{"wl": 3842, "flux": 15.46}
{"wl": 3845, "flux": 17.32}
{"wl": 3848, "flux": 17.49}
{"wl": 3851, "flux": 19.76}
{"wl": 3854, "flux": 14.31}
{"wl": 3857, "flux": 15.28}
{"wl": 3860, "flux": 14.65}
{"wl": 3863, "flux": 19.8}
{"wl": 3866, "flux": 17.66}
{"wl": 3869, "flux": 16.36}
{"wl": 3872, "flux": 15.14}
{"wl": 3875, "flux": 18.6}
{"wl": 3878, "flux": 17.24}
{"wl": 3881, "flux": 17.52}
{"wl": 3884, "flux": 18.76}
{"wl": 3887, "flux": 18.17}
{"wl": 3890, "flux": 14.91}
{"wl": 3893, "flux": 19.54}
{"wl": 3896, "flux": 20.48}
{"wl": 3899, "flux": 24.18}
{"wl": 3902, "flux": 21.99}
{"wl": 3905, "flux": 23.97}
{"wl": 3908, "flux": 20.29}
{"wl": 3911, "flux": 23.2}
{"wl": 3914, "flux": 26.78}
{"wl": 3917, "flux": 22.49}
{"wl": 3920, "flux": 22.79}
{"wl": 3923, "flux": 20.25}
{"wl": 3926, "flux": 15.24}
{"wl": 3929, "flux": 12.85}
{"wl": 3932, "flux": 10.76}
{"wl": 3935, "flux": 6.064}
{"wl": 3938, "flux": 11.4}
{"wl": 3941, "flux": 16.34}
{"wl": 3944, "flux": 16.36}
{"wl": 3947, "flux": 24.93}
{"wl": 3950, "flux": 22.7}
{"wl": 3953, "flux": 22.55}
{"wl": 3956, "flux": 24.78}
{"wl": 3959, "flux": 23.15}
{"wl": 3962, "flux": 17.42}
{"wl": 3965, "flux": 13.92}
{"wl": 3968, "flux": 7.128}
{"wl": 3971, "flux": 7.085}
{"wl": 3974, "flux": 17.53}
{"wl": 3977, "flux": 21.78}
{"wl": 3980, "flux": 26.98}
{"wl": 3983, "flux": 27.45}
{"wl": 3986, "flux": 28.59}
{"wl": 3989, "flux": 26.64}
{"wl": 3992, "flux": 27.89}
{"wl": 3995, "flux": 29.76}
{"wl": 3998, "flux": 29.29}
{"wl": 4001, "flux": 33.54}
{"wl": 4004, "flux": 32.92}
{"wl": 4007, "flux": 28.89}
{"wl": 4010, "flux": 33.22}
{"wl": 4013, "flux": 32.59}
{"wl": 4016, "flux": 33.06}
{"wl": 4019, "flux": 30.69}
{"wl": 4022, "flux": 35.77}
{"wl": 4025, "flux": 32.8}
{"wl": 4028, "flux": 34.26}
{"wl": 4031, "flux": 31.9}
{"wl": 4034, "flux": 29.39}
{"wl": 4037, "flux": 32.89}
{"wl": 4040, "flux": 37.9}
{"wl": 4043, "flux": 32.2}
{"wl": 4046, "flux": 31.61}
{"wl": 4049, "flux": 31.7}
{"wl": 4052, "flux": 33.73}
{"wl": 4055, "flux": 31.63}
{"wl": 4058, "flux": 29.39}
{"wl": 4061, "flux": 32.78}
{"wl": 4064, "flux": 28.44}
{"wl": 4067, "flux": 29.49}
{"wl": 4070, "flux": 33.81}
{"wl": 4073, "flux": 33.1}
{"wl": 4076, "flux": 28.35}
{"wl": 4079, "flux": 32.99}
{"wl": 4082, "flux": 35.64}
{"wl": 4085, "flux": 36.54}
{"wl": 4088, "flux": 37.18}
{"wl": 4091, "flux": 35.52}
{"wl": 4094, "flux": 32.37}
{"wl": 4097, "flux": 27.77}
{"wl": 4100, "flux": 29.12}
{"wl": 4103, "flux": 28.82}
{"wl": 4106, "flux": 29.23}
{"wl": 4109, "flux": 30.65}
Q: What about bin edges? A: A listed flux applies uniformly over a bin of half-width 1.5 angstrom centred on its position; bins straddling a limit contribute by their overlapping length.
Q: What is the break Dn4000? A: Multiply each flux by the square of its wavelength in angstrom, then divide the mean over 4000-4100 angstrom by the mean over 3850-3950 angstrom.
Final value 1.93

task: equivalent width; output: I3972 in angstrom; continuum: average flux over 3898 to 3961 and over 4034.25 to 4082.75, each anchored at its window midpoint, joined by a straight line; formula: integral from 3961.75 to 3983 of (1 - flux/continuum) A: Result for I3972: 6.4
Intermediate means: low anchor 19.6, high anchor 32.1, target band 16.7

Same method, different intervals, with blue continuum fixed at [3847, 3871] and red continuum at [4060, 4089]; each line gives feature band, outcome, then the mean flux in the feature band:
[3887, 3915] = -2.0 angstrom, 21.4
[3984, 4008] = -2.4 angstrom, 29.7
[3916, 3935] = 4.6 angstrom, 16.4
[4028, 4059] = -2.0 angstrom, 32.4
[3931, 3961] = 7.0 angstrom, 18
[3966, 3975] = 5.3 angstrom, 10.4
